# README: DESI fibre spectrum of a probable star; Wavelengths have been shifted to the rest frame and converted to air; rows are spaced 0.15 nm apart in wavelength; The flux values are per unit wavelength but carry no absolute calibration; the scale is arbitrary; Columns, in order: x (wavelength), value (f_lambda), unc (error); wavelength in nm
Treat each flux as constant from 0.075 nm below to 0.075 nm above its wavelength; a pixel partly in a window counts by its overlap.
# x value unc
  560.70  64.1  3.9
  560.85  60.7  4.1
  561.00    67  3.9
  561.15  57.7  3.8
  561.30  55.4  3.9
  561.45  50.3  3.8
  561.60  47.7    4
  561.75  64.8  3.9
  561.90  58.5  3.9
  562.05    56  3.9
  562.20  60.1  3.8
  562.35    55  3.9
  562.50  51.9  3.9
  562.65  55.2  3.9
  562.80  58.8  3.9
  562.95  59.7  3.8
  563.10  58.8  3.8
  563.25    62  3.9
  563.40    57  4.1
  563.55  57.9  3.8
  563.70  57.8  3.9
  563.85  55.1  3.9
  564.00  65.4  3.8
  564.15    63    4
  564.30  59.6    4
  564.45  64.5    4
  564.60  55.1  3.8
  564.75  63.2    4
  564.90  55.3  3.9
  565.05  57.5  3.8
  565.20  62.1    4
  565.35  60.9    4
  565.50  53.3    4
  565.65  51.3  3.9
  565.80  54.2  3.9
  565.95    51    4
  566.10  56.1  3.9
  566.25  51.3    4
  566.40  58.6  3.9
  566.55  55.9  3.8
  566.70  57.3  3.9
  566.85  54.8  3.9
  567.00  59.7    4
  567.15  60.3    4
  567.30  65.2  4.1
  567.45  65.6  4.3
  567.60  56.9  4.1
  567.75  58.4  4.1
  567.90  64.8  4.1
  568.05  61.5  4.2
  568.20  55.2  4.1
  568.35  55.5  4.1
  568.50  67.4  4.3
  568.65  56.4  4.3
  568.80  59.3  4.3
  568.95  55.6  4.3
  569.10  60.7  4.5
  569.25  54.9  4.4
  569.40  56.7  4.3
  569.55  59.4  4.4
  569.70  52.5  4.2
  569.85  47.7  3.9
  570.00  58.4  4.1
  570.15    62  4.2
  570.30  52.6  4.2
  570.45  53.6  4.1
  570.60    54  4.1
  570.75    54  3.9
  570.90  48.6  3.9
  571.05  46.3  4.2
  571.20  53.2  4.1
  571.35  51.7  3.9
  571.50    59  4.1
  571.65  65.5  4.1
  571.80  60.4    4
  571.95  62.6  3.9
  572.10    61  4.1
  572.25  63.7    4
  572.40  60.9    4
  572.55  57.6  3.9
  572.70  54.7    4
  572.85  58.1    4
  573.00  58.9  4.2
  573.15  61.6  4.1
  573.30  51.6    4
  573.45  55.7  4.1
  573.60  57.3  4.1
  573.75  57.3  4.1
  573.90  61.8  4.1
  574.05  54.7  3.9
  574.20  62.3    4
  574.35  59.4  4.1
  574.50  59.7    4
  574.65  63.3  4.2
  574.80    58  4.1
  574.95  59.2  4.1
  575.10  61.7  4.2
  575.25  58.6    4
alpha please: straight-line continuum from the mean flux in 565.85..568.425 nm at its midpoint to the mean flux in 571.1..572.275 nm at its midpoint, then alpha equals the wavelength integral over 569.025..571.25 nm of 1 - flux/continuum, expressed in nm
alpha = 0.17 nm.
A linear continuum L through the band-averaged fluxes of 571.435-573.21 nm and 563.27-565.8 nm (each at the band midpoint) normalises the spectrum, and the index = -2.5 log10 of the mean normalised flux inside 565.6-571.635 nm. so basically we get 0.055 mag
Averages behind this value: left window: 58.6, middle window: 56.6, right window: 60.3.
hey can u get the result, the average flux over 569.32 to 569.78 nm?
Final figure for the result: 56.1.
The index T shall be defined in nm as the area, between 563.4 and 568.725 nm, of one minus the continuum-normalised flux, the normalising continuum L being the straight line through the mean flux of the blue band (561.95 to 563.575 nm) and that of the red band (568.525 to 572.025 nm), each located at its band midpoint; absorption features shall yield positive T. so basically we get -0.154 nm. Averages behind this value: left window 57.5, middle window 58.5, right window 56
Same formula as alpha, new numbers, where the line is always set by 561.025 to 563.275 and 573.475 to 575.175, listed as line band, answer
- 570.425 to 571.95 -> 0.10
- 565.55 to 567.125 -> 0.07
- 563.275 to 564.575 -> -0.06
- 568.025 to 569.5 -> 0.00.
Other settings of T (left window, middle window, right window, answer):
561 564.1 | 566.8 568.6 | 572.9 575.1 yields -0.07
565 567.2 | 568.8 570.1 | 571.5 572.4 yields 0.08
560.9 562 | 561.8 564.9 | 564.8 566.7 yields -0.11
